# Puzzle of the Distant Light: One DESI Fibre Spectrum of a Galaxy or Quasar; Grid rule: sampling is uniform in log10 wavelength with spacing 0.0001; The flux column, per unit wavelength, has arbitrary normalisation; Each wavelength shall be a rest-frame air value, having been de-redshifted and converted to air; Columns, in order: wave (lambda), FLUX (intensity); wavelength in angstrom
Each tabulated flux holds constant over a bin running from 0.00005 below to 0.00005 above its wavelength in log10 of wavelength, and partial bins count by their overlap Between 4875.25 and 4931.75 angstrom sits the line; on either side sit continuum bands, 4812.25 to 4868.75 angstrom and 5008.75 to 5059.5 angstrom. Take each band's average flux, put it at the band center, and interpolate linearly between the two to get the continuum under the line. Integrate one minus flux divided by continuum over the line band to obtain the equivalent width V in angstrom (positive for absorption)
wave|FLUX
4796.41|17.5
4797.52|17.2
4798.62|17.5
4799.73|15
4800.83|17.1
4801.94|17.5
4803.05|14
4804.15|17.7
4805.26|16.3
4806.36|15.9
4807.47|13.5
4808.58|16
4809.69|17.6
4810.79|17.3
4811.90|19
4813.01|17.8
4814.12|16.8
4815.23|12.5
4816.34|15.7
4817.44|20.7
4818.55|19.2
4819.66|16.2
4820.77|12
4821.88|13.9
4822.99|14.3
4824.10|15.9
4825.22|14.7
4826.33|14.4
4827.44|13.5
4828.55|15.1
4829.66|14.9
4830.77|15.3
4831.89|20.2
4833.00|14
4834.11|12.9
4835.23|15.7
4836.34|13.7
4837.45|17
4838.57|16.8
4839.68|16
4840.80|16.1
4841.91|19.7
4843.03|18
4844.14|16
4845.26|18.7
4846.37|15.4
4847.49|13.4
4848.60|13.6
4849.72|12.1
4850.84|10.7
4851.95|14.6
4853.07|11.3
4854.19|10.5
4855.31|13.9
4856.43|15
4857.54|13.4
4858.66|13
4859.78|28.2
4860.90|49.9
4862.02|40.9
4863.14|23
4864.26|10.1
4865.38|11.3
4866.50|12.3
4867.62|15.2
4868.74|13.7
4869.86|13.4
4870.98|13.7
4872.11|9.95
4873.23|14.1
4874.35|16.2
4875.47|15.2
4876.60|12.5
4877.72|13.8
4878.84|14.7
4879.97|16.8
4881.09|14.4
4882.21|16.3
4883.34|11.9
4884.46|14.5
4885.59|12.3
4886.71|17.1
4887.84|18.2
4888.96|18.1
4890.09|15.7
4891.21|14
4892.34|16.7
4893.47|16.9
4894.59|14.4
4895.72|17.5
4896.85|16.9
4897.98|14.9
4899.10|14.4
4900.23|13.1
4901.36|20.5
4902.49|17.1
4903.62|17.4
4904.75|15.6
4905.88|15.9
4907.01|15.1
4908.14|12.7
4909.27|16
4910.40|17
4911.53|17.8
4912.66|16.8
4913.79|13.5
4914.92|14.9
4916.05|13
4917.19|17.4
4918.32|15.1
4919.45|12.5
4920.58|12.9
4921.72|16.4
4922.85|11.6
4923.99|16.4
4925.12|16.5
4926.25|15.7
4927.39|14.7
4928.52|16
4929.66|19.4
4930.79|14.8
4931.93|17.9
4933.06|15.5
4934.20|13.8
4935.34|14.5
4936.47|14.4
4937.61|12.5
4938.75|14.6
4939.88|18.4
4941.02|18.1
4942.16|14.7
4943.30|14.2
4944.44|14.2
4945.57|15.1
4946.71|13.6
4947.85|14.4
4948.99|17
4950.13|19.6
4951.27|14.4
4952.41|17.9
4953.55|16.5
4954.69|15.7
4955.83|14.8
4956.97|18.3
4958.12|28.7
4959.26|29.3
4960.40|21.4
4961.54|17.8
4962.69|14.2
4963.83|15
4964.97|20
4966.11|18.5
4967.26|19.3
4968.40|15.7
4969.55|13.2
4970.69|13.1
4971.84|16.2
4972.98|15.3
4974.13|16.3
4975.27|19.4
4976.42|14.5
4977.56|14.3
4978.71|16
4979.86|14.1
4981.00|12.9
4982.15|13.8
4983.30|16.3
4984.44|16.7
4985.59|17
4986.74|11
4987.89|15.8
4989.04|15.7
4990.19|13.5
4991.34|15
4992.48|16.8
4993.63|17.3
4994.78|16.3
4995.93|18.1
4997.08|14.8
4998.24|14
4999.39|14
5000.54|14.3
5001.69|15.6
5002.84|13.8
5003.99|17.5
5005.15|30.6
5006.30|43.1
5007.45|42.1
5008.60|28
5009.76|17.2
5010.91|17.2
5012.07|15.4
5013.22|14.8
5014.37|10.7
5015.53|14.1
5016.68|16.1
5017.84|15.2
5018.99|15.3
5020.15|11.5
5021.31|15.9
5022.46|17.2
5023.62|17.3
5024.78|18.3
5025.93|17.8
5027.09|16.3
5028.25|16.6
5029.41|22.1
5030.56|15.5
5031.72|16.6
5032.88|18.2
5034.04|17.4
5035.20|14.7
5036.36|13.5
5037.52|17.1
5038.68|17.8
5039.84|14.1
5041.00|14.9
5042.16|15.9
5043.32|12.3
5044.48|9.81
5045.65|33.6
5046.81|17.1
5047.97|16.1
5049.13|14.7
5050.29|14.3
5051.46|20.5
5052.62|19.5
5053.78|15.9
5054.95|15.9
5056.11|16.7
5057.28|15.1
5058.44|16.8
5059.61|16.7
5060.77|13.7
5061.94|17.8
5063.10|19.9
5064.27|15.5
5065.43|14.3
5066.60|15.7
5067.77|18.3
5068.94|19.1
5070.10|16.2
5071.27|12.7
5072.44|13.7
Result 3.4 angstrom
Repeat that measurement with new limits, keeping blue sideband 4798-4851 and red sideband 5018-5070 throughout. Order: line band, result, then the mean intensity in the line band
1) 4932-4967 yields -1.4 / 16.9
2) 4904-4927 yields 1.4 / 15.2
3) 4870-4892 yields 1.8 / 14.7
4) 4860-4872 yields -3.2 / 20.2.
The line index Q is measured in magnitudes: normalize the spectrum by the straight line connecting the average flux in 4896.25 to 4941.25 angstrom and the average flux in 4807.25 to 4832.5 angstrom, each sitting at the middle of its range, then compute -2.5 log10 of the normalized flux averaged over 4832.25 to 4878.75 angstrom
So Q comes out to -0.03 mag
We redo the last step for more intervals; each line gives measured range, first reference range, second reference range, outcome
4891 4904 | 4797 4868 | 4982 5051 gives 0.04 mag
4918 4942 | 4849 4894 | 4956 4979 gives 0.12 mag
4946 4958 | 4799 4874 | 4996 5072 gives 0.02 mag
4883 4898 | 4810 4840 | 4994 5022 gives 0.07 mag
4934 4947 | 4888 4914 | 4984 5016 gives 0.14 mag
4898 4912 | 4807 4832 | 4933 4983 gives 0.01 mag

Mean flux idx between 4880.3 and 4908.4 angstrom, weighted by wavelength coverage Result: 15.7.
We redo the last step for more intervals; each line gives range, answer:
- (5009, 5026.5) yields 15.7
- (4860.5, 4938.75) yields 15.9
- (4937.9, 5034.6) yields 17.2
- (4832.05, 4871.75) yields 16.7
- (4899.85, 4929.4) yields 15.5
